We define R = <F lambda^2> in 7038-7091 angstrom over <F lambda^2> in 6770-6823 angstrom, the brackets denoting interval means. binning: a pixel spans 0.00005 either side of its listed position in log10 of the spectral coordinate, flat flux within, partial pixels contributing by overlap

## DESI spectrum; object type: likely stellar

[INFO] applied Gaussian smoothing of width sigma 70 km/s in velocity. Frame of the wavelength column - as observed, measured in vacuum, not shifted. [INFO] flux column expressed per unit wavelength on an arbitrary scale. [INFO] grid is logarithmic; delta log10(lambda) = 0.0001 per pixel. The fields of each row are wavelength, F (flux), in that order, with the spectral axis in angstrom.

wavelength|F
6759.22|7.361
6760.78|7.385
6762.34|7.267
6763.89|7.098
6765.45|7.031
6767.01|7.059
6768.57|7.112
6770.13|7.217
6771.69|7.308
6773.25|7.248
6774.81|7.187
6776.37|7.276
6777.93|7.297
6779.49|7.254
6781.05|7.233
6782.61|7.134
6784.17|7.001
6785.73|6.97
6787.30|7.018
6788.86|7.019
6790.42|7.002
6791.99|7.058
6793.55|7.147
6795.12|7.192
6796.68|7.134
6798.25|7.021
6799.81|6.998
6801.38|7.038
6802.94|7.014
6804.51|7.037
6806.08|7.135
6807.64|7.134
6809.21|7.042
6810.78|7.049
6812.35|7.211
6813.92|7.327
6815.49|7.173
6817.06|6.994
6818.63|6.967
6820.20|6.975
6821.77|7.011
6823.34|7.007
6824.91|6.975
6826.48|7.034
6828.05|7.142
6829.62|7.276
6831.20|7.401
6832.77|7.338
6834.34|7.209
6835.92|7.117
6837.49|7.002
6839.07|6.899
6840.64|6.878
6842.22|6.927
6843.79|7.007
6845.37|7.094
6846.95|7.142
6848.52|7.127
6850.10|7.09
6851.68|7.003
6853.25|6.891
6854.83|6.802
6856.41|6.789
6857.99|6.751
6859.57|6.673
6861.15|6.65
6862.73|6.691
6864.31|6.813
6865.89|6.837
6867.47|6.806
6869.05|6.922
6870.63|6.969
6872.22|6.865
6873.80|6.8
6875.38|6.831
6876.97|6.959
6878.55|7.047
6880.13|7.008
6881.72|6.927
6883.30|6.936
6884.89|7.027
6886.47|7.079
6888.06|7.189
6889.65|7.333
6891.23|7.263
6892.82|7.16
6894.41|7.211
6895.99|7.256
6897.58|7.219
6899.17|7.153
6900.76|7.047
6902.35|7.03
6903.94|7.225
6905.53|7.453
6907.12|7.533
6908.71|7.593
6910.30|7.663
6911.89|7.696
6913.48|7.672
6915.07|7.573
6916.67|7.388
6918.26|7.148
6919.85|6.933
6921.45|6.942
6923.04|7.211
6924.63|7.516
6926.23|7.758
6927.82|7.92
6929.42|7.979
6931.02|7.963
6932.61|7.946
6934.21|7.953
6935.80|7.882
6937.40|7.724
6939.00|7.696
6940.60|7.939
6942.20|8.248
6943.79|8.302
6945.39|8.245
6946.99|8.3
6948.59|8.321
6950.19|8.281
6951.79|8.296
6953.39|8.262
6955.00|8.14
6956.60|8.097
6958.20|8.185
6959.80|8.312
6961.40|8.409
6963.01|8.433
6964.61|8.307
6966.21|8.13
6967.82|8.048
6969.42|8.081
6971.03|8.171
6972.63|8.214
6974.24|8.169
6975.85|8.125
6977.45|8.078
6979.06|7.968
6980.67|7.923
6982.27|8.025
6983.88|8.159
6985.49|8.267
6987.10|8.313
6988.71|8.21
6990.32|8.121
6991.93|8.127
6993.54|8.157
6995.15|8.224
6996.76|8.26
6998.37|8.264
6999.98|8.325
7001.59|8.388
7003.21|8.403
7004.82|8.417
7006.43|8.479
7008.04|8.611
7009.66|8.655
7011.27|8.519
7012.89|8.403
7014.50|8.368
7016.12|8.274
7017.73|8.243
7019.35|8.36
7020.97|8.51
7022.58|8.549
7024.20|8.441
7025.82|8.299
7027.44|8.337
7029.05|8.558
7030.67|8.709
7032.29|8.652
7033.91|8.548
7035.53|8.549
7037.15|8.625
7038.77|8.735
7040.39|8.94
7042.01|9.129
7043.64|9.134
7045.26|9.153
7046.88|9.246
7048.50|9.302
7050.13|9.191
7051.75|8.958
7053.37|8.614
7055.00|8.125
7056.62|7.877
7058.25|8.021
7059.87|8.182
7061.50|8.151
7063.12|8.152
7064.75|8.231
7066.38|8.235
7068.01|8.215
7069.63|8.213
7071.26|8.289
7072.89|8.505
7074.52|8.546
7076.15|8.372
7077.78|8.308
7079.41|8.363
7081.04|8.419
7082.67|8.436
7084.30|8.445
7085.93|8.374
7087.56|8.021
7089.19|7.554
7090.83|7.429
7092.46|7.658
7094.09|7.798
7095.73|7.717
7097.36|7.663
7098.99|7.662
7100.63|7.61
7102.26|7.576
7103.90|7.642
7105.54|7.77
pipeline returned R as 1.29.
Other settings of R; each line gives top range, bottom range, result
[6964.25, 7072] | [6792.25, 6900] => 1.26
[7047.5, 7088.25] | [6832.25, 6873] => 1.29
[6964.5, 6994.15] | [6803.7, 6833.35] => 1.20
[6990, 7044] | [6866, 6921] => 1.23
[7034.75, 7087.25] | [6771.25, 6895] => 1.29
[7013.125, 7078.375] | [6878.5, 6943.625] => 1.19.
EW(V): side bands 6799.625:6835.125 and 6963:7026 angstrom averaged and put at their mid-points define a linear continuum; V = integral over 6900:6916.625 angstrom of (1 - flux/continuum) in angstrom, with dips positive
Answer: 0.56 angstrom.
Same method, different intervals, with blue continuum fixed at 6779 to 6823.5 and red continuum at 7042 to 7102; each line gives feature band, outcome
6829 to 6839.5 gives 0.1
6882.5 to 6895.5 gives 0.6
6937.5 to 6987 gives -2.3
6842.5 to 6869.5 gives 1.6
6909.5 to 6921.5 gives 0.3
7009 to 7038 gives -1.5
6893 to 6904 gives 0.5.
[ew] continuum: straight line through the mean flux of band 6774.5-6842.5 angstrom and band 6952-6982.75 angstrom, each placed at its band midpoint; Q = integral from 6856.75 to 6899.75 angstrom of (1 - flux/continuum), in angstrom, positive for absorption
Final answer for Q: 3.4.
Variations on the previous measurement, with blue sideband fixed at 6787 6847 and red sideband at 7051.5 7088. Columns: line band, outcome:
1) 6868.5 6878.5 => 0.61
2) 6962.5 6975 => -0.60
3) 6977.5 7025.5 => -2.01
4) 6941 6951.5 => -0.77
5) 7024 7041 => -0.97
